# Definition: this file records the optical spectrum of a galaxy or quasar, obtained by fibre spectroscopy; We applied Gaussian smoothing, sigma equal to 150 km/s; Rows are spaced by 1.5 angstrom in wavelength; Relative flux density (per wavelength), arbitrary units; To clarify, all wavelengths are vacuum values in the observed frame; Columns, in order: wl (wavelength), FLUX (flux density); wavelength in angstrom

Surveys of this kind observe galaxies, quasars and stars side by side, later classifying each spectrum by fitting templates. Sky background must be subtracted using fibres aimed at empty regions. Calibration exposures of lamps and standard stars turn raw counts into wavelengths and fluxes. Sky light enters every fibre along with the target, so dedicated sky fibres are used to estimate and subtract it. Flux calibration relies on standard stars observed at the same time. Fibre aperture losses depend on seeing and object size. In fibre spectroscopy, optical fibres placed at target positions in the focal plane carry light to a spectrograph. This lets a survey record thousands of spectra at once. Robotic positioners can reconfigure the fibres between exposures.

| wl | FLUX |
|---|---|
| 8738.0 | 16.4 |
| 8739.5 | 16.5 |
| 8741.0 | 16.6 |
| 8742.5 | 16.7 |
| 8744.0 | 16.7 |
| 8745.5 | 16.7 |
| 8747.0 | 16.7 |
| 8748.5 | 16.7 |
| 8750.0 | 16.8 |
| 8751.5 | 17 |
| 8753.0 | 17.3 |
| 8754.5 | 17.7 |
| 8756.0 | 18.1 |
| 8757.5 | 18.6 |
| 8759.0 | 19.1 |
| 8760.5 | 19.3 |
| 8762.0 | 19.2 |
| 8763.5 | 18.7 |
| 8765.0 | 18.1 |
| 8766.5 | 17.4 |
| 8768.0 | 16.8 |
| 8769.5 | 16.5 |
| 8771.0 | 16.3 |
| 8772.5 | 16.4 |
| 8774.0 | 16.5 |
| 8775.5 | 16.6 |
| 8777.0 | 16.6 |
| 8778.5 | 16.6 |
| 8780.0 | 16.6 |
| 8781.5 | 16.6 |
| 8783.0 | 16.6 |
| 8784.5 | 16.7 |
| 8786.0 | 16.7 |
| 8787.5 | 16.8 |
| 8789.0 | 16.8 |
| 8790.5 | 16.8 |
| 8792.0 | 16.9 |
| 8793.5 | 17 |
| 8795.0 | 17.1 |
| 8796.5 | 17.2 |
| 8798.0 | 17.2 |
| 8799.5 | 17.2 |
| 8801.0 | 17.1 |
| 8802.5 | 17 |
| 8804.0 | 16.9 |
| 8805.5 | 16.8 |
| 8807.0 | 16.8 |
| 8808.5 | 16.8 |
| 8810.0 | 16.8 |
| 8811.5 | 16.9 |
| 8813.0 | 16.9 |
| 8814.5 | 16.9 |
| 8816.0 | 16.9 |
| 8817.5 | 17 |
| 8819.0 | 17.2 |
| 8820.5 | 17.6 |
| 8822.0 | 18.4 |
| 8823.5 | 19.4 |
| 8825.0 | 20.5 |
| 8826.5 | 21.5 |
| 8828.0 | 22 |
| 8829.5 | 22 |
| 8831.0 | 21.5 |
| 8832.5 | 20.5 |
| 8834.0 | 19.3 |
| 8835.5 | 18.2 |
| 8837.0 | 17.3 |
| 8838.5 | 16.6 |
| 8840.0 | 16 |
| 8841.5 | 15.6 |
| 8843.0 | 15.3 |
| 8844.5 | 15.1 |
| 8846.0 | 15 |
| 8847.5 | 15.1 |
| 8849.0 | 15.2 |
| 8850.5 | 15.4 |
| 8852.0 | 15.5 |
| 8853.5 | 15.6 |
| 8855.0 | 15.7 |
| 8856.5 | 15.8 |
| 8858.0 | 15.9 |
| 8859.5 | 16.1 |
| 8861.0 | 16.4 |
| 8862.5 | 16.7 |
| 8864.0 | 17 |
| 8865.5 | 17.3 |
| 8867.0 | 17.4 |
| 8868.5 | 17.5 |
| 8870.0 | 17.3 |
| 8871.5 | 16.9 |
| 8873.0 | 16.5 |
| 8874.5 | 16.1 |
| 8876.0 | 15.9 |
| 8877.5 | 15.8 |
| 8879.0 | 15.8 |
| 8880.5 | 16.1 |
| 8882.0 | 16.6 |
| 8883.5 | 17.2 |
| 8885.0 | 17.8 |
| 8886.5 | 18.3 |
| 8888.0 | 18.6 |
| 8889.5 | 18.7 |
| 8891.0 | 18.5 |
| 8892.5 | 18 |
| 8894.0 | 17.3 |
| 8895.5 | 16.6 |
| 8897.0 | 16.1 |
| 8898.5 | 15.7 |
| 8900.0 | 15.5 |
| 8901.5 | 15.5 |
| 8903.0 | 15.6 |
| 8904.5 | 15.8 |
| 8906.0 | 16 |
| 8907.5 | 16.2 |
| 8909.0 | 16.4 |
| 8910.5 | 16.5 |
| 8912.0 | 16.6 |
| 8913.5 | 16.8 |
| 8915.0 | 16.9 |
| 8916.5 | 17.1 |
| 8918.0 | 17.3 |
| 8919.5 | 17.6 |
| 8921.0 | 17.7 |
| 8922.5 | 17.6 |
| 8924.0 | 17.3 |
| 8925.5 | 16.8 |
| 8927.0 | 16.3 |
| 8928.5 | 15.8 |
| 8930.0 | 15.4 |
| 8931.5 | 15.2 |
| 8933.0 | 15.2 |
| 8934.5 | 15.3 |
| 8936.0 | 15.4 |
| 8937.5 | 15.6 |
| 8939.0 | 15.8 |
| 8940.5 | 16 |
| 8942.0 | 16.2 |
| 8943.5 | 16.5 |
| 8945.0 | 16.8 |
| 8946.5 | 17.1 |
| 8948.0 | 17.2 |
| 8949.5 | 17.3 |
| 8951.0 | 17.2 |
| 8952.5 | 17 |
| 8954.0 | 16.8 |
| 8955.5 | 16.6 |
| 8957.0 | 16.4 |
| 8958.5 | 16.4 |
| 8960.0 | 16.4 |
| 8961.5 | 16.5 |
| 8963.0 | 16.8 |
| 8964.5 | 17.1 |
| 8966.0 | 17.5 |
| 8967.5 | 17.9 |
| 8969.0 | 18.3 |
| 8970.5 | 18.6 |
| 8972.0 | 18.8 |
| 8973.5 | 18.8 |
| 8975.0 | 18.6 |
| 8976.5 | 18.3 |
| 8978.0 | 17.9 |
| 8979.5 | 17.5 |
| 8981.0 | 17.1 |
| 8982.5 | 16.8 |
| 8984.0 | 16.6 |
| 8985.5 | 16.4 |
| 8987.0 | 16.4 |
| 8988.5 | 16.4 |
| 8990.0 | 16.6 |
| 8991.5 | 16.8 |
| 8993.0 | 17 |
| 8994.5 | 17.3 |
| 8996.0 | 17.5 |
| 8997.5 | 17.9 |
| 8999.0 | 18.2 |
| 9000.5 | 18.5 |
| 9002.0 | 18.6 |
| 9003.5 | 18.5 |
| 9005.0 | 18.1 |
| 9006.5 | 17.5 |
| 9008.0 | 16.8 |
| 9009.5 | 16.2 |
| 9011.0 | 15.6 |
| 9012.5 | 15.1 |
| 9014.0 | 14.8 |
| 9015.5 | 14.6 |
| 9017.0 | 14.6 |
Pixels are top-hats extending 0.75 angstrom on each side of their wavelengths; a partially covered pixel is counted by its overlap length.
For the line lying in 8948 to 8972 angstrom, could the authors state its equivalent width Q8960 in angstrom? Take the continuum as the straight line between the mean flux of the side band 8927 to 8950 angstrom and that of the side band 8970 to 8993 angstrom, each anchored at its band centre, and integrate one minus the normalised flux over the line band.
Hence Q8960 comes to -0.6 angstrom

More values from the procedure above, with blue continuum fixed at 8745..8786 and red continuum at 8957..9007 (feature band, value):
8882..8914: 1.03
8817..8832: -2.12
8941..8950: 0.33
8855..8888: 1.26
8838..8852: 1.52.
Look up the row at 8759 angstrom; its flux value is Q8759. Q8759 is 19.1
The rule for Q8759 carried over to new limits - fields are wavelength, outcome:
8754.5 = 17.7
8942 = 16.2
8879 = 15.8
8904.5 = 15.8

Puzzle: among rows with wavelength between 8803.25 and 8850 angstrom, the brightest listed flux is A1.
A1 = 22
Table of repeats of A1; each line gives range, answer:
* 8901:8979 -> 18.8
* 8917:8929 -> 17.7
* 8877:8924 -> 18.7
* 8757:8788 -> 19.3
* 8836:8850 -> 17.3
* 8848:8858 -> 15.9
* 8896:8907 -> 16.1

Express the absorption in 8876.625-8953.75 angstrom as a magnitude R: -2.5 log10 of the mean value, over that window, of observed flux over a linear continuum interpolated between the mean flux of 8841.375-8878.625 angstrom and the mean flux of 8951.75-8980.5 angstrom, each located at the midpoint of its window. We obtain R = 0.01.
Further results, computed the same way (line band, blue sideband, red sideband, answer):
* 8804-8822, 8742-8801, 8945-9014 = 0.01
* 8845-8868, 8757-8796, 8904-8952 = 0.05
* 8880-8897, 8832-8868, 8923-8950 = -0.08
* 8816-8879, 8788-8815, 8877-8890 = -0.01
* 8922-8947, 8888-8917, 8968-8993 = 0.06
